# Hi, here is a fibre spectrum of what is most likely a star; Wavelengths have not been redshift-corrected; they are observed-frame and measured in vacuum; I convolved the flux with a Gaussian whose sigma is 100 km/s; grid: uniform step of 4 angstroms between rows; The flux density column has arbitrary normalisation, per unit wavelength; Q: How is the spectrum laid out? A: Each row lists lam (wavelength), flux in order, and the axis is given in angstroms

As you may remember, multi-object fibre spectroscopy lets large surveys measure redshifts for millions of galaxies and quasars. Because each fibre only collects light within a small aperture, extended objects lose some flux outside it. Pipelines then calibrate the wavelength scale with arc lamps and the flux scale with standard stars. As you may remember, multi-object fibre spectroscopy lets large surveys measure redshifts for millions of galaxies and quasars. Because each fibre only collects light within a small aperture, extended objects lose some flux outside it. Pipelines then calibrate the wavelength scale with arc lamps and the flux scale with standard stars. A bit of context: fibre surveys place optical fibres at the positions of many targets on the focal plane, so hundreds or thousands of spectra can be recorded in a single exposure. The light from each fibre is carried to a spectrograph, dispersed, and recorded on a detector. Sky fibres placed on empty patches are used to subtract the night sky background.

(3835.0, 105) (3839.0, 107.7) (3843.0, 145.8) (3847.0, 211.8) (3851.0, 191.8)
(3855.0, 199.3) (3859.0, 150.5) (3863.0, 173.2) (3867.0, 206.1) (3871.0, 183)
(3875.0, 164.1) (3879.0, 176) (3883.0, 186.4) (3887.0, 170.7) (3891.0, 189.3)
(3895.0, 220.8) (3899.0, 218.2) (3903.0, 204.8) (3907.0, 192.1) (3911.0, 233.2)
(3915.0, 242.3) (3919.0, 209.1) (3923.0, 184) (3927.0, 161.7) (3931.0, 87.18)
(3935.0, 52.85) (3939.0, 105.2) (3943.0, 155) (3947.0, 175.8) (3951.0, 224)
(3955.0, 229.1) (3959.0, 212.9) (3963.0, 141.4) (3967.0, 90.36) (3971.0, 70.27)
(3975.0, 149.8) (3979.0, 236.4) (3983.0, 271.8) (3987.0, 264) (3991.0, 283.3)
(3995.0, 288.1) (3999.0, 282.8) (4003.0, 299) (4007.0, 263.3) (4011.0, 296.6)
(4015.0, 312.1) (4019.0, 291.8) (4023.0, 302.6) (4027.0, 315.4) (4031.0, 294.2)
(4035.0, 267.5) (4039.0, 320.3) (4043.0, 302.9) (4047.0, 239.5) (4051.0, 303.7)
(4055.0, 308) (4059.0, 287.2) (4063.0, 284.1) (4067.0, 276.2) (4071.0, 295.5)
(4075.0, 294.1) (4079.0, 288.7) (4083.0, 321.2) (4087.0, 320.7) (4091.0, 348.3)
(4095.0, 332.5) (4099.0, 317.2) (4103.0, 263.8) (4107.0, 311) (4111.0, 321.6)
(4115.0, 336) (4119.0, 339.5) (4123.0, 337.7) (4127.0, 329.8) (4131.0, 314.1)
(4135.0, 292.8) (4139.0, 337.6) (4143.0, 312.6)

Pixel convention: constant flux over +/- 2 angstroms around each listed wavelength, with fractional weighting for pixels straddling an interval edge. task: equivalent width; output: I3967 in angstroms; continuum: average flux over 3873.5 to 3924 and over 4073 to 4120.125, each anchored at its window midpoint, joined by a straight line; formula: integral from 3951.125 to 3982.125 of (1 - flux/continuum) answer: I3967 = 9.07 angstroms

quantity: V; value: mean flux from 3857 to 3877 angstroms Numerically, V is 175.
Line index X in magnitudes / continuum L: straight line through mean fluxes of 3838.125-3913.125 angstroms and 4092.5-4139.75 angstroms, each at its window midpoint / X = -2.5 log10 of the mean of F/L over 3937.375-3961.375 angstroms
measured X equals 0.23 mag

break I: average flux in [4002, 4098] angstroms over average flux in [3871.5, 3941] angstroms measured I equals 1.7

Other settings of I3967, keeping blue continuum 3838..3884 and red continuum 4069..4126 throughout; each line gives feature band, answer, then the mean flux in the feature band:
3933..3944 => 6.1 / 99.7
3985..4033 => -4.9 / 291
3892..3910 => -0.9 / 209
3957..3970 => 5.2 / 142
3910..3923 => -0.8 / 221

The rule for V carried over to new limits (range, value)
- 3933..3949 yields 122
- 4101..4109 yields 287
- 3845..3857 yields 201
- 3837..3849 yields 155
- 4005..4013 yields 280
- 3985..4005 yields 283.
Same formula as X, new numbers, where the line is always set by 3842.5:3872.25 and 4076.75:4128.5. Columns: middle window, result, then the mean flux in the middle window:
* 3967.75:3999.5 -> 0.151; 223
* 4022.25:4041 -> -0.071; 300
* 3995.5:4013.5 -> -0.080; 286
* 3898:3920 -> -0.019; 217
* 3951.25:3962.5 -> 0.138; 211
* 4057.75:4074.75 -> 0.051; 287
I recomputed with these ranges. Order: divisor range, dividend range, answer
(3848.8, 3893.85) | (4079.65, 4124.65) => 1.77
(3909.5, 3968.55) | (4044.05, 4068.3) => 1.70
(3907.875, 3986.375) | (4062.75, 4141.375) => 1.82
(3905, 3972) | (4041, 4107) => 1.82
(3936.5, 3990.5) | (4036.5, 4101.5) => 1.67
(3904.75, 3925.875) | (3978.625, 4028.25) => 1.36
